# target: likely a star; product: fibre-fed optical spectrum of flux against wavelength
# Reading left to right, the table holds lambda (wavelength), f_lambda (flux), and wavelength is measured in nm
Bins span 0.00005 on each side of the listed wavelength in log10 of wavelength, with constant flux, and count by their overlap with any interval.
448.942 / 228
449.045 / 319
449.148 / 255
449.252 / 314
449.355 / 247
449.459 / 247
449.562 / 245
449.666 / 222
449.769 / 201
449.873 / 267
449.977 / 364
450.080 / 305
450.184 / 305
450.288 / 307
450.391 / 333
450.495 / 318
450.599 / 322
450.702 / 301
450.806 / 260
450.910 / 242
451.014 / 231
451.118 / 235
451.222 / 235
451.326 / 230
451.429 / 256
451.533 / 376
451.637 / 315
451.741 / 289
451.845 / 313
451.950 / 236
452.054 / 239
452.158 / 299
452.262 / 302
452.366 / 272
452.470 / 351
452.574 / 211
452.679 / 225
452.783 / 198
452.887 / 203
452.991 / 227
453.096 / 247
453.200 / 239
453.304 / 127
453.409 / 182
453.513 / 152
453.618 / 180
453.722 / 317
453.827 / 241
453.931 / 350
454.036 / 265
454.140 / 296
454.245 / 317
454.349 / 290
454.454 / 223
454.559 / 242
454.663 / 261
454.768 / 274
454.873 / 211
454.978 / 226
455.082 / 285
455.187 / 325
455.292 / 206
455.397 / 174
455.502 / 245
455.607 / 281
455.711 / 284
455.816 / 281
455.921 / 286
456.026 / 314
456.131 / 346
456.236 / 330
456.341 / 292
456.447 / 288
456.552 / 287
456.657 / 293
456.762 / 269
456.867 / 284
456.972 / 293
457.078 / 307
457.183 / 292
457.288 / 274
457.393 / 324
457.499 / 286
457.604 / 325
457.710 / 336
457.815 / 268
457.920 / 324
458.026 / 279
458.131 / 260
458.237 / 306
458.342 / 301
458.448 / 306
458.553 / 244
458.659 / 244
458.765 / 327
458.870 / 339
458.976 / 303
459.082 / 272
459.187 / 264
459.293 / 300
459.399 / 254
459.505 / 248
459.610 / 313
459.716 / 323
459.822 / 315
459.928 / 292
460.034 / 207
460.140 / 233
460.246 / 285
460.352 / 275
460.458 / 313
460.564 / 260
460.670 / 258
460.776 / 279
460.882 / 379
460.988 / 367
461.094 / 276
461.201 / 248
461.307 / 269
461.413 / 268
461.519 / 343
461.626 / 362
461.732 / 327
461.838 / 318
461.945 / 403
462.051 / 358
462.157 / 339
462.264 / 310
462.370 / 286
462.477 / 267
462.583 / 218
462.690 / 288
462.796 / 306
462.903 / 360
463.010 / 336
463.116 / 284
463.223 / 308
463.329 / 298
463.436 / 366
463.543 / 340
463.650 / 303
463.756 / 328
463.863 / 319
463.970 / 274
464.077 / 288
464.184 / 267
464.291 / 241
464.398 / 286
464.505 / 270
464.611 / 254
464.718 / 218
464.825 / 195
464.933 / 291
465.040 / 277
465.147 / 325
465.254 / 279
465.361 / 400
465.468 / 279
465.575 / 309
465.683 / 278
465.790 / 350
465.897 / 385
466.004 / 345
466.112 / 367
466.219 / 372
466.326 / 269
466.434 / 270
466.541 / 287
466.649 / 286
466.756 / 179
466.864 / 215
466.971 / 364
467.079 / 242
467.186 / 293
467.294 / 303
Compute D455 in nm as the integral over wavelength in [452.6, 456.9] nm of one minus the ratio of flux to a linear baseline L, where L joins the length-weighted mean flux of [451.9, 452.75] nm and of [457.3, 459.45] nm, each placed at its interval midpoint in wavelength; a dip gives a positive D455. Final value 0.304 nm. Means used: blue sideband 265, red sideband 293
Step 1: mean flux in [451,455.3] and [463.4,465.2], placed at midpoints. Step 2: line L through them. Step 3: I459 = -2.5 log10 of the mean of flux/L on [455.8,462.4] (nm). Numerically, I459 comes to -0.104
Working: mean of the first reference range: 255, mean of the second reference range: 284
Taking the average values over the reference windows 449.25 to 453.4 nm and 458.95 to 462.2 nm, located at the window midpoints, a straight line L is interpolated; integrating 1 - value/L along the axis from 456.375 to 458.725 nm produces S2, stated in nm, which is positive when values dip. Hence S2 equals -0.03 nm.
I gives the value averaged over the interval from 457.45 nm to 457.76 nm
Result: 316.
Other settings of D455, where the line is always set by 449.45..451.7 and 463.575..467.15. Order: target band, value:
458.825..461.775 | -0.05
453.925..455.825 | 0.13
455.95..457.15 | -0.07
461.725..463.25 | -0.13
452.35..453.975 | 0.29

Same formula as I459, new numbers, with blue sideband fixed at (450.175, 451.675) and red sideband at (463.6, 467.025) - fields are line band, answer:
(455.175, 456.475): 0.029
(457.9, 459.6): 0.011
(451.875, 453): 0.126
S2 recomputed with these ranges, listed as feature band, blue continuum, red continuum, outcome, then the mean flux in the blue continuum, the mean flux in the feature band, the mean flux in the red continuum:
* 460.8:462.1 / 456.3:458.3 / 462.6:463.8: -0.06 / 294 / 325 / 317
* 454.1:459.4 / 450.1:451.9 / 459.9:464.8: 0.15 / 287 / 283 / 297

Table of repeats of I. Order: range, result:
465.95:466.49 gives 325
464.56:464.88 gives 222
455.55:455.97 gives 283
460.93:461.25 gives 298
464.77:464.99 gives 242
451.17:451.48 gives 241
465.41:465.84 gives 305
